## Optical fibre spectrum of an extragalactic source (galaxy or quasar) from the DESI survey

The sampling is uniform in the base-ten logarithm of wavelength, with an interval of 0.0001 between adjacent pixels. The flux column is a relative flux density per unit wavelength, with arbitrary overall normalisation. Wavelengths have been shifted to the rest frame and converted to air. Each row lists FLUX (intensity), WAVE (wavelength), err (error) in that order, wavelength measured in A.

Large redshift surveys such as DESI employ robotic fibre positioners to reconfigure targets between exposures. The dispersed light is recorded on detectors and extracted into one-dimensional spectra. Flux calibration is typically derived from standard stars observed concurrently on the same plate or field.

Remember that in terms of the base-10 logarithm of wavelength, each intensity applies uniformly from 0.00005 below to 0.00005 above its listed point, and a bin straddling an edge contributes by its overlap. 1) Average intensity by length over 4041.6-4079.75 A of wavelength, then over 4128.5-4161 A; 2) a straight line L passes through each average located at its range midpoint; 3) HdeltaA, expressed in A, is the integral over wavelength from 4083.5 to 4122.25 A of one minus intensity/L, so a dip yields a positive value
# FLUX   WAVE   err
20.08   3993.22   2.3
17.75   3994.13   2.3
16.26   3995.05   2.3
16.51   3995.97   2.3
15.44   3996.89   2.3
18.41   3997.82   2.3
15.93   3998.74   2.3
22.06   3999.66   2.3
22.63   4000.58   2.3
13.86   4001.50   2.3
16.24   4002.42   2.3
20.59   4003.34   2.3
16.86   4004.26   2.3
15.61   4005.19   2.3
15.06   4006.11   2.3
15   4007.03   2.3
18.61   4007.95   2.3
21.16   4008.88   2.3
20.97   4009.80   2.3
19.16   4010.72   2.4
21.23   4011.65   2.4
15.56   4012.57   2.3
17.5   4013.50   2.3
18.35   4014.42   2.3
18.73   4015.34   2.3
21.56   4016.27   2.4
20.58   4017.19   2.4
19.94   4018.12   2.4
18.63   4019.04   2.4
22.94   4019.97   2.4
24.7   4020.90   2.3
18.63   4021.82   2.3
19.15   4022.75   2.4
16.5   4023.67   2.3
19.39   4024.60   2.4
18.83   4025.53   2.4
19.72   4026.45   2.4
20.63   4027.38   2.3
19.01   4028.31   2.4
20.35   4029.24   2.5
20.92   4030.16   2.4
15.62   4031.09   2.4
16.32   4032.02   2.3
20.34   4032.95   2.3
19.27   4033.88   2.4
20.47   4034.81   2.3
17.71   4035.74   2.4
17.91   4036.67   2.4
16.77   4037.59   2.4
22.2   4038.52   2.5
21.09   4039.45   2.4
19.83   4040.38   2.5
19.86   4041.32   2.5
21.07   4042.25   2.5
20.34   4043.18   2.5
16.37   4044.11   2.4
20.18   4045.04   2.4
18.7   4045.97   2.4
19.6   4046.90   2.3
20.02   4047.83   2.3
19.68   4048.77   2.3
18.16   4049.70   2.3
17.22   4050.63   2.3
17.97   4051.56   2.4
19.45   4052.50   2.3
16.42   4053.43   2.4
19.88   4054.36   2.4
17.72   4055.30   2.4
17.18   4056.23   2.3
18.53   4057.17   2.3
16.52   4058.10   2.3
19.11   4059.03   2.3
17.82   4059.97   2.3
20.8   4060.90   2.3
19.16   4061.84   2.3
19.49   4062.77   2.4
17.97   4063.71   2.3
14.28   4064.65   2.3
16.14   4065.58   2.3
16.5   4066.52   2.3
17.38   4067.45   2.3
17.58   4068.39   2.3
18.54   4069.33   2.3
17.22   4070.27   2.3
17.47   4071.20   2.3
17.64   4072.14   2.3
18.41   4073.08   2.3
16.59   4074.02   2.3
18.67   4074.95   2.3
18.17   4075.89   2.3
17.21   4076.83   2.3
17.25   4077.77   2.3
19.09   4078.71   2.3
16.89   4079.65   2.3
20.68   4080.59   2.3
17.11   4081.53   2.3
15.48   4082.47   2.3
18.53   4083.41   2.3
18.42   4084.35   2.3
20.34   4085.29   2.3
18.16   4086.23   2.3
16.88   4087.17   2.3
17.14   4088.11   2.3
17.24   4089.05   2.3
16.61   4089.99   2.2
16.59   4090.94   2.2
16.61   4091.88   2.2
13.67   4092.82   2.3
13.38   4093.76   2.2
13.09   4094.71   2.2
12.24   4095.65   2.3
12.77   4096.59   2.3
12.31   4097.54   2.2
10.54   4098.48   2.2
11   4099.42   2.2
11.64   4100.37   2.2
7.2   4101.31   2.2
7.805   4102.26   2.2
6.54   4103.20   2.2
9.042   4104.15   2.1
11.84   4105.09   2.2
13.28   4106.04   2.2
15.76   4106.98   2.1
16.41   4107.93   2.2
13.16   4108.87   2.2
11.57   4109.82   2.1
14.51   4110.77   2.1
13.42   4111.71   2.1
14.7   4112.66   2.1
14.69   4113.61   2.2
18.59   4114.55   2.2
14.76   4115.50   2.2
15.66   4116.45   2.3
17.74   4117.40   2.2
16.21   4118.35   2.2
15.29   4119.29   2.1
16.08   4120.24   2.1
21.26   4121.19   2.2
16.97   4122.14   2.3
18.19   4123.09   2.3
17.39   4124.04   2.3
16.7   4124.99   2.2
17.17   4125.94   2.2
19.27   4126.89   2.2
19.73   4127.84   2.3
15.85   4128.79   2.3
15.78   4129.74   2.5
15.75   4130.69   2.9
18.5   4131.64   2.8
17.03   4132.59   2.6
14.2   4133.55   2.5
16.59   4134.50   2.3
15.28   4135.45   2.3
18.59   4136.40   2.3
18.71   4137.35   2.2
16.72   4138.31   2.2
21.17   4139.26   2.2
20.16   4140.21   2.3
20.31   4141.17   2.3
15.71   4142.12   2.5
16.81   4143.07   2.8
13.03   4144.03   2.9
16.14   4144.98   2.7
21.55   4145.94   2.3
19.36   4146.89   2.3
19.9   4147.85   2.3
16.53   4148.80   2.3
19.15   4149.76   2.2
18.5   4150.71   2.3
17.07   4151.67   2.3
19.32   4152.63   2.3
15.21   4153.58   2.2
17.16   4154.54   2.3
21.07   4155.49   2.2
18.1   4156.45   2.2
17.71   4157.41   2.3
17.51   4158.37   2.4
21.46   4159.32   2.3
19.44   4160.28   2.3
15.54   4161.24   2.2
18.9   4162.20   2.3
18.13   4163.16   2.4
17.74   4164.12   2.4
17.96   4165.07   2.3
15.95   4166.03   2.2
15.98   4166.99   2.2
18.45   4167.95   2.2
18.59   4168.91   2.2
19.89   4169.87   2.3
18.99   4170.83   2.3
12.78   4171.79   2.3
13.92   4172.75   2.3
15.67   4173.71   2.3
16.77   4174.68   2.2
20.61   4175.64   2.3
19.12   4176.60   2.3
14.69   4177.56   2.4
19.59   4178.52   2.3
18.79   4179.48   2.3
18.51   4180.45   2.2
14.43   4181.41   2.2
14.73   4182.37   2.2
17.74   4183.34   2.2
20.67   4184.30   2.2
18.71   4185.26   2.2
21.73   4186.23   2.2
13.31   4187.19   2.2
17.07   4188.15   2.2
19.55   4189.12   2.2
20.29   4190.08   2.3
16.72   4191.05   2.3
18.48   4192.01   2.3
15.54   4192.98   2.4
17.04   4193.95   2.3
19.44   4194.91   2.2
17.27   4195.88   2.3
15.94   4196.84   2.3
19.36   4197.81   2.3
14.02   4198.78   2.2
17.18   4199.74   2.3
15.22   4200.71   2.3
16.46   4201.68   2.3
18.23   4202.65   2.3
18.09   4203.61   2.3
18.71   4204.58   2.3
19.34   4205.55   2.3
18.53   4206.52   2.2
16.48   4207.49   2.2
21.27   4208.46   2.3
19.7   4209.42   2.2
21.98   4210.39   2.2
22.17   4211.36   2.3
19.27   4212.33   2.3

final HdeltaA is 7.7 A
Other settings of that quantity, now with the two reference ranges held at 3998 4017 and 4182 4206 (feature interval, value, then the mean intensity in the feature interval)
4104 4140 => 3.37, 16.2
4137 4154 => -0.24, 18.1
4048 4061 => -0.07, 18.3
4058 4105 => 5.72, 15.9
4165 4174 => 0.48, 16.8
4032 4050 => -1.12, 19.4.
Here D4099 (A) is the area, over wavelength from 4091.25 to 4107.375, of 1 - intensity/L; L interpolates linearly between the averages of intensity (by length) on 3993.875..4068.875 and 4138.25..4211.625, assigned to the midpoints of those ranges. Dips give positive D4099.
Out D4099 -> 5.8 A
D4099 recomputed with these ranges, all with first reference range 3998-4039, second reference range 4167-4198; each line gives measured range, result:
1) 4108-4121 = 2.1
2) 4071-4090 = 0.6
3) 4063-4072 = 0.7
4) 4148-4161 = -0.4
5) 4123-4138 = 0.7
